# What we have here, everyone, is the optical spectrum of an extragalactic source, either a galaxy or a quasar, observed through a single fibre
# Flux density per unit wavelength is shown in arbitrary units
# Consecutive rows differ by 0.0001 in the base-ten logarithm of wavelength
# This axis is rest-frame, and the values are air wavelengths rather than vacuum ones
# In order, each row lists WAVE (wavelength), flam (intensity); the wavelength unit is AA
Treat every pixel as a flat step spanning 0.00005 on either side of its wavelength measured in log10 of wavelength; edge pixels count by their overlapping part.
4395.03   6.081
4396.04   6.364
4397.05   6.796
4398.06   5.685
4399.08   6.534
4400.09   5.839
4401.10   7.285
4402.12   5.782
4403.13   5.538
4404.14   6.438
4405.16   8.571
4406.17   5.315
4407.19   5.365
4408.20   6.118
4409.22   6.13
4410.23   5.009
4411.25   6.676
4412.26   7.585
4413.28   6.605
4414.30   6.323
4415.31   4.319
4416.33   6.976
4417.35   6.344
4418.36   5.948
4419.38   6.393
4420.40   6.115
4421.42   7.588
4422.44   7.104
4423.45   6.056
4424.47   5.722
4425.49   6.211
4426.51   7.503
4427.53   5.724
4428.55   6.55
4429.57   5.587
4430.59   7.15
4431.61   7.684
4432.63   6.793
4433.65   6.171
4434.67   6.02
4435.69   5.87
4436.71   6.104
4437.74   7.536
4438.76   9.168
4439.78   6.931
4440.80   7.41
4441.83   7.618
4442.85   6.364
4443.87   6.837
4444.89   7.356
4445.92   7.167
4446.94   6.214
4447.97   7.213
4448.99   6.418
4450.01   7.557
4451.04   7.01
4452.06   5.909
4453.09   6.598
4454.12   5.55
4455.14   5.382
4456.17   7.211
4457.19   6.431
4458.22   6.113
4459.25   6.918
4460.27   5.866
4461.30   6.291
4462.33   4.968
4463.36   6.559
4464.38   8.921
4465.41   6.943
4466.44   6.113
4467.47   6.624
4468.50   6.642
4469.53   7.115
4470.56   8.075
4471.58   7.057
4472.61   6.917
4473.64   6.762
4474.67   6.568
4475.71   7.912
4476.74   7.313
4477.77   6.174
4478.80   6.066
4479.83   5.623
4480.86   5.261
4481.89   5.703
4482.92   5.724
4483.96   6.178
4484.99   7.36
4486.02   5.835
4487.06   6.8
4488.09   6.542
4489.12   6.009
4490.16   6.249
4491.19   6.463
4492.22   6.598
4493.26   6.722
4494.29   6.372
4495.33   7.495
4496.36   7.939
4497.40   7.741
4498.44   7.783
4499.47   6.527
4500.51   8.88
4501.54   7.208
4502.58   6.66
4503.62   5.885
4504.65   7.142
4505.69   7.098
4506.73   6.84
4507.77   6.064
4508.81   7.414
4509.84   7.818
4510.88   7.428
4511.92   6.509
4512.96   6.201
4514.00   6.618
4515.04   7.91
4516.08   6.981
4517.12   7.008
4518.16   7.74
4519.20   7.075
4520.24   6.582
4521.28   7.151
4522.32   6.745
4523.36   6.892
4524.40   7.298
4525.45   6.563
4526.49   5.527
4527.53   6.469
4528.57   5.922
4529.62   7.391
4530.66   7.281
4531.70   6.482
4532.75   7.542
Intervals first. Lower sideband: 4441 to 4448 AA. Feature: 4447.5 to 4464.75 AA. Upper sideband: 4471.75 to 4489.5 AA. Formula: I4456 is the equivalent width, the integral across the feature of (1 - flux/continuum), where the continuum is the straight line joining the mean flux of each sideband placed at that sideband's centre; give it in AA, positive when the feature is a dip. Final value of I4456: 0.72 AA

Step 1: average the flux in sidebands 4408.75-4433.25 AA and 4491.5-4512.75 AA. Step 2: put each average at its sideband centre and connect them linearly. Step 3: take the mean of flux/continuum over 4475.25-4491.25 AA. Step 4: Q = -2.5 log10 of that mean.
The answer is 0.10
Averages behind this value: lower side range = 6.42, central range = 6.32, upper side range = 7.09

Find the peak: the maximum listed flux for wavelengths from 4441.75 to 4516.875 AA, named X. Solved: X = 8.921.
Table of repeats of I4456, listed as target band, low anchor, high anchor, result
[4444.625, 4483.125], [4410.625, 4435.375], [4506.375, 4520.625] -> 0.7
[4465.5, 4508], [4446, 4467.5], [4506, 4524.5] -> 0.2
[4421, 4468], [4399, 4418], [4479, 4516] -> -1.6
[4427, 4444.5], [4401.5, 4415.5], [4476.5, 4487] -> -1.8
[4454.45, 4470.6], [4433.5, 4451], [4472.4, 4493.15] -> 0.2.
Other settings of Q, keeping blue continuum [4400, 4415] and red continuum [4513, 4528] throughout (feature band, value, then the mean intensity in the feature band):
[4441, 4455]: -0.04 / 6.73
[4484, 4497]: 0.01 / 6.69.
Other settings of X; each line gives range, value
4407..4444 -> 9.168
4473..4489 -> 7.912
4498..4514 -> 8.88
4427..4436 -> 7.684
